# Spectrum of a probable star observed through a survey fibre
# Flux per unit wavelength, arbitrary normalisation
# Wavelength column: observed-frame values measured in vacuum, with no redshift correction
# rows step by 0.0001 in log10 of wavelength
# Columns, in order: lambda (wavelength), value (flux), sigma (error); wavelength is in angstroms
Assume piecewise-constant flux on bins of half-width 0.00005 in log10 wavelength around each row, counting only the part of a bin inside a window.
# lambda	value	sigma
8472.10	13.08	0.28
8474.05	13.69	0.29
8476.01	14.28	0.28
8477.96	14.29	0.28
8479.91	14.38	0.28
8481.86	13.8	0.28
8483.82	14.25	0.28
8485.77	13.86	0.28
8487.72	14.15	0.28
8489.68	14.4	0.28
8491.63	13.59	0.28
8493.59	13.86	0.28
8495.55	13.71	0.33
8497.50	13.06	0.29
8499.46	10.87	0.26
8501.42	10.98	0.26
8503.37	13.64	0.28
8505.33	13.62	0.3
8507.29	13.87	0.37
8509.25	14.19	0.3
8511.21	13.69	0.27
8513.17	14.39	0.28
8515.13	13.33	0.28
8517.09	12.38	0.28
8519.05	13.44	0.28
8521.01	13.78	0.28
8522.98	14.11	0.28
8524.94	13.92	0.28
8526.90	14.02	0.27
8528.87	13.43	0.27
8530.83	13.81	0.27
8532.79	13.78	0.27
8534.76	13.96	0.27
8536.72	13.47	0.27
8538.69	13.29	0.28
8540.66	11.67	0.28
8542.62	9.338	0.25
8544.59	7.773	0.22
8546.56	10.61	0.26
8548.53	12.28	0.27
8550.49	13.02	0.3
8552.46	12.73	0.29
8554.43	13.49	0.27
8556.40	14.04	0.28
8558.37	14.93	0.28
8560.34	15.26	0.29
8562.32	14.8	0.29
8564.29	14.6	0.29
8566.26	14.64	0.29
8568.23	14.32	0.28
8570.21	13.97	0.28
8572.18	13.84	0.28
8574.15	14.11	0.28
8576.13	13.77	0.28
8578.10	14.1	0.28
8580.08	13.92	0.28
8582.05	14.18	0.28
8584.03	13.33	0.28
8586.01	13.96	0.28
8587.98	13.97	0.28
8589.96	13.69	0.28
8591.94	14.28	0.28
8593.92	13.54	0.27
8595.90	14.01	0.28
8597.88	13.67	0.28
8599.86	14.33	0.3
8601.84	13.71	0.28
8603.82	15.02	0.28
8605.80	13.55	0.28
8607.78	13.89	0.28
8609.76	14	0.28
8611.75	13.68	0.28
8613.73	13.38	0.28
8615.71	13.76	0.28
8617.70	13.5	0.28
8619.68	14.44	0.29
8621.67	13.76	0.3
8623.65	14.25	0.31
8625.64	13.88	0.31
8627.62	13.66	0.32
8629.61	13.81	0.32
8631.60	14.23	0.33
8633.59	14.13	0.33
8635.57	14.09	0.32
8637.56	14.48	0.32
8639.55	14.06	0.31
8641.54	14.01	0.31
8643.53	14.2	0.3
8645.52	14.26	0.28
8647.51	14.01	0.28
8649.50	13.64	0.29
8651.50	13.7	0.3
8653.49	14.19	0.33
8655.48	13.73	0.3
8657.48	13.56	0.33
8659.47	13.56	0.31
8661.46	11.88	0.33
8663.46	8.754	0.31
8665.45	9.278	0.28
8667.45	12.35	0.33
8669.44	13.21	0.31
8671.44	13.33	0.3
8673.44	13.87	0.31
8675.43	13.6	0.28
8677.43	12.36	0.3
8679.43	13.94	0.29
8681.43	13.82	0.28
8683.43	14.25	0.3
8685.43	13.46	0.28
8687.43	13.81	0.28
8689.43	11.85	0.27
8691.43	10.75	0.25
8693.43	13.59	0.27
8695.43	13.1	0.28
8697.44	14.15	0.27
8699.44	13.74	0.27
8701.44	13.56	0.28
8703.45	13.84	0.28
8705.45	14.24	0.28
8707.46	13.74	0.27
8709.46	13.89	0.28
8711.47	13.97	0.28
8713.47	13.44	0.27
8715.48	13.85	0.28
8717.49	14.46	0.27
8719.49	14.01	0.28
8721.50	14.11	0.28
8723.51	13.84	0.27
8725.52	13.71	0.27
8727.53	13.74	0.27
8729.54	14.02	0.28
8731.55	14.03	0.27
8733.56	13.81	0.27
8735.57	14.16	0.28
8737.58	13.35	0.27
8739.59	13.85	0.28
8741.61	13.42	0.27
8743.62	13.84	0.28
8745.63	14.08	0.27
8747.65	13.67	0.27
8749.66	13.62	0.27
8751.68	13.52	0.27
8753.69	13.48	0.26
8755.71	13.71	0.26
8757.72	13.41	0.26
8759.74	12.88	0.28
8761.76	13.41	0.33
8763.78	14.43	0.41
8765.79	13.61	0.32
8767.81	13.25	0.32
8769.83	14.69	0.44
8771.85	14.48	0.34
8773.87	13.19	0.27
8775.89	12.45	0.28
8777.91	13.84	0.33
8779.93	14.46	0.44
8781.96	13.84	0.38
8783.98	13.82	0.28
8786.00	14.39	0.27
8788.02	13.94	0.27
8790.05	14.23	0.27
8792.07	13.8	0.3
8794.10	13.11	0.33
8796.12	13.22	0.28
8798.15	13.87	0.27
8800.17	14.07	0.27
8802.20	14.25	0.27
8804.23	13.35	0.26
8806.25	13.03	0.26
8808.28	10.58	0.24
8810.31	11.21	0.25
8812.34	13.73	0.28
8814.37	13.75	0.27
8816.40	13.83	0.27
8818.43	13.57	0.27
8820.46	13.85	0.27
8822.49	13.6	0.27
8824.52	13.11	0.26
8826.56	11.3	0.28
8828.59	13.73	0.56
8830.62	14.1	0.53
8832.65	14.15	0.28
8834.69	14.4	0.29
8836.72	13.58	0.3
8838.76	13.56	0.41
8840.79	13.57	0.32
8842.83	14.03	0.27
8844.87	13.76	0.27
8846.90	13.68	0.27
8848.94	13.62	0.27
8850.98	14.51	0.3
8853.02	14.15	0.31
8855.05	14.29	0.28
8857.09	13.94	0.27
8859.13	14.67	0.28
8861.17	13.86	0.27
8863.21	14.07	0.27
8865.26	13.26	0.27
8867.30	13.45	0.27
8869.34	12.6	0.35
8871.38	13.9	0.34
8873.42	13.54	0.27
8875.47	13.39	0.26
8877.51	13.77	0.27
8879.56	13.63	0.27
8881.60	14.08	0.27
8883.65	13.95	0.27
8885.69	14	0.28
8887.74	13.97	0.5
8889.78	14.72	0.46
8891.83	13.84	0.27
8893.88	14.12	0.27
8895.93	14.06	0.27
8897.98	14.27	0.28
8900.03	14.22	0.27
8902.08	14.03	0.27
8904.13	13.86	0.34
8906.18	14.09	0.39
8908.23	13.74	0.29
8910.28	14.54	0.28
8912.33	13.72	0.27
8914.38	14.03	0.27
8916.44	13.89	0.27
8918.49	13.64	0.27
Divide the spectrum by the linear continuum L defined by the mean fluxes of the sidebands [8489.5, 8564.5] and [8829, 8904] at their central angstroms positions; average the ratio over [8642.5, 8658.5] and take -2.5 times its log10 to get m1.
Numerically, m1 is -0.04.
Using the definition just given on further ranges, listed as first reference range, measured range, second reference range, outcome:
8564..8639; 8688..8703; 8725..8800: 0.067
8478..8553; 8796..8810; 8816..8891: 0.047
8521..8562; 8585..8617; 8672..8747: -0.054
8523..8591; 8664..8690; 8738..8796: 0.052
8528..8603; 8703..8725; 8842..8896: -0.022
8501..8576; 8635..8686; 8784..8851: 0.012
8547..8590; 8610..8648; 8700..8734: -0.005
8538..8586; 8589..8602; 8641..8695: -0.056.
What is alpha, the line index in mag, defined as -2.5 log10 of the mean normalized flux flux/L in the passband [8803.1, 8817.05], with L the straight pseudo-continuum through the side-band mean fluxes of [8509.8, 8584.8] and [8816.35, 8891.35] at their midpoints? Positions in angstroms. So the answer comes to 0.08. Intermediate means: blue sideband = 13.4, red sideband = 13.8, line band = 12.8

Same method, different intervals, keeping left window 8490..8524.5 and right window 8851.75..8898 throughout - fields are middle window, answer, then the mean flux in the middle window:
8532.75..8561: 0.070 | 12.6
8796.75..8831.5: 0.046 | 13.2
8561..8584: -0.058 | 14.2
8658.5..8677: 0.116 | 12.2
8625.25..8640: -0.041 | 14.1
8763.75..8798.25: -0.003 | 13.8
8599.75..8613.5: -0.038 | 14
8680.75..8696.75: 0.044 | 13.1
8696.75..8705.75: -0.019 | 13.9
